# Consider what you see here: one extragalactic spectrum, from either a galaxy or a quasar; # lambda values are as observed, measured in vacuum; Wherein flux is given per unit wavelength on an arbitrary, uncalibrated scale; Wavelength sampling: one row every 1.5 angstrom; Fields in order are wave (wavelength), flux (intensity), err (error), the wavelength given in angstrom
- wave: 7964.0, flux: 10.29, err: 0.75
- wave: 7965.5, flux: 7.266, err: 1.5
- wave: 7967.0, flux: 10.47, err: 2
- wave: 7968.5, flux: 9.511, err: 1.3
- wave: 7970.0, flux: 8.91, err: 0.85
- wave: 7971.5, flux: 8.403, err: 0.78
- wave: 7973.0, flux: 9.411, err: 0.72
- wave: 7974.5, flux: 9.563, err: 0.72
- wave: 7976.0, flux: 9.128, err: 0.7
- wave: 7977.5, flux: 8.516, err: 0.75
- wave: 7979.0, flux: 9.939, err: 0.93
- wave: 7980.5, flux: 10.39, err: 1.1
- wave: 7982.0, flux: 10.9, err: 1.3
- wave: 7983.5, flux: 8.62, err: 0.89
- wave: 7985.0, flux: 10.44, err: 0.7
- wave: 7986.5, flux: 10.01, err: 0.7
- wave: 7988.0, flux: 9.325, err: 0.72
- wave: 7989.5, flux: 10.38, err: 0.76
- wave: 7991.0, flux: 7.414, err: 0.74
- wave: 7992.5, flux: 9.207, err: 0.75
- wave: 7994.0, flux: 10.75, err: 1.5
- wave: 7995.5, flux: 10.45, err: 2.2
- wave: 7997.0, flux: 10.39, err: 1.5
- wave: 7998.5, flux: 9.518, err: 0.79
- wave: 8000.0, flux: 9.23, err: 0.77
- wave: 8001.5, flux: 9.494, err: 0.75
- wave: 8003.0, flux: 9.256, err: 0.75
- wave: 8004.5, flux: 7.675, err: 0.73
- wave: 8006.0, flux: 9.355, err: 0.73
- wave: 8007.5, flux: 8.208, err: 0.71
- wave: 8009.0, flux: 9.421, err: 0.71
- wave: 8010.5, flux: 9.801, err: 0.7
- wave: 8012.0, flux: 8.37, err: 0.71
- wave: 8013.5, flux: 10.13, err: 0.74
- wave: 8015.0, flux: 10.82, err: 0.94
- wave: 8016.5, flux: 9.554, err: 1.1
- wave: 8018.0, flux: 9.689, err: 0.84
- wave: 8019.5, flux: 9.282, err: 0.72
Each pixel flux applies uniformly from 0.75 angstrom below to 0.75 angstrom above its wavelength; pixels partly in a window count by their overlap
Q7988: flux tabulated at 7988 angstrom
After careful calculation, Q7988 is 9.325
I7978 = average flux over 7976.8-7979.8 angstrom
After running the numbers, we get 9.26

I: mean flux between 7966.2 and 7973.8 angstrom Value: 9.33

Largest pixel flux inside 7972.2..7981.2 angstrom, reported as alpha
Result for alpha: 10.39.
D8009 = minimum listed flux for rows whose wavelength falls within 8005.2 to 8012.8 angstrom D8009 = 8.208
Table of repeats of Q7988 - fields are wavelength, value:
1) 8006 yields 9.355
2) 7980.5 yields 10.39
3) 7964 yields 10.29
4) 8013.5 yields 10.13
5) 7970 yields 8.91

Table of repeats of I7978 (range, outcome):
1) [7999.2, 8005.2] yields 8.93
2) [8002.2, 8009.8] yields 8.79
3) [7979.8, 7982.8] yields 10.6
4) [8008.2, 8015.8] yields 9.7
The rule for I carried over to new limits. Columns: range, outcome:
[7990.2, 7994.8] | 9.15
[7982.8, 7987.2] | 9.7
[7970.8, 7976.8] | 9.13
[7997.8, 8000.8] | 9.37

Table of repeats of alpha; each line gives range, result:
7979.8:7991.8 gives 10.9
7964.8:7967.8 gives 10.47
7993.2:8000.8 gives 10.75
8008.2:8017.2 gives 10.82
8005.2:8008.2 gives 9.355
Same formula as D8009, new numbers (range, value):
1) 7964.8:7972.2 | 7.266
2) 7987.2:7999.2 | 7.414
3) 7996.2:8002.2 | 9.23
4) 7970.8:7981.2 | 8.403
